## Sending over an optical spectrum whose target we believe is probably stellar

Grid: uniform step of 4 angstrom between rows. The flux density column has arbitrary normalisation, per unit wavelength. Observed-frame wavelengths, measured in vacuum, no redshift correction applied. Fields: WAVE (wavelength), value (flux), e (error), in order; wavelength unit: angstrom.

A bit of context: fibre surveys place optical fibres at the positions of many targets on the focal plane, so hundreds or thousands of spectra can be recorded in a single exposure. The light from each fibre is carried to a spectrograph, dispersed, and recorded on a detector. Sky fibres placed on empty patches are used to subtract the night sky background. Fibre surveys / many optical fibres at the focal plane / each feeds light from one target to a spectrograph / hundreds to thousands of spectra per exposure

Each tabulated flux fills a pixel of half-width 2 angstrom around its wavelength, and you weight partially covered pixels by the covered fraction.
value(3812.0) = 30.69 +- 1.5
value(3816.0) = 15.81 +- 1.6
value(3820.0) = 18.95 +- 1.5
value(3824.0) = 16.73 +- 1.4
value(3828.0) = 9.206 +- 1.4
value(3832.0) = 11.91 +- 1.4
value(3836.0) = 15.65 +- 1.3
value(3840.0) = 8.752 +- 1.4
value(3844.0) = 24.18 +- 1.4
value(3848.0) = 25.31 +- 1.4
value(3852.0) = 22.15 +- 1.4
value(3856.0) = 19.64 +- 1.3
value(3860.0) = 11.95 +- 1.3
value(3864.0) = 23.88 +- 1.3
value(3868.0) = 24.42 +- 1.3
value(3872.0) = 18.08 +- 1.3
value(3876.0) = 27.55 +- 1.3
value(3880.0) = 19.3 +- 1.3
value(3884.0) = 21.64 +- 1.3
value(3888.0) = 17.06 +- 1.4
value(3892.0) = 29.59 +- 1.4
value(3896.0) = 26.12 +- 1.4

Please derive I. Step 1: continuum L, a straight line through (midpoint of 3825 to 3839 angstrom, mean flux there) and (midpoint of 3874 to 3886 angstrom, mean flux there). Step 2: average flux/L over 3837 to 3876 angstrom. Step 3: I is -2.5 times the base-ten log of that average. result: -0.146 mag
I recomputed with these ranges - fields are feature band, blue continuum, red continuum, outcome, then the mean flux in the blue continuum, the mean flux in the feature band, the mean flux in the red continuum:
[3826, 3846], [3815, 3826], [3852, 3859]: 0.292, 17.3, 13.9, 19.3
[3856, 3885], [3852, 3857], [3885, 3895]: 0.055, 20.6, 20.9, 23.4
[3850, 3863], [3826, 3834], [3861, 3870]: 0.063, 10.6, 18.4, 22.8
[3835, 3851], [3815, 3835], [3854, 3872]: -0.105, 14.5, 18.9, 19.8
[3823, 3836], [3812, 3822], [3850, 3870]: 0.495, 20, 12.8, 20.4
